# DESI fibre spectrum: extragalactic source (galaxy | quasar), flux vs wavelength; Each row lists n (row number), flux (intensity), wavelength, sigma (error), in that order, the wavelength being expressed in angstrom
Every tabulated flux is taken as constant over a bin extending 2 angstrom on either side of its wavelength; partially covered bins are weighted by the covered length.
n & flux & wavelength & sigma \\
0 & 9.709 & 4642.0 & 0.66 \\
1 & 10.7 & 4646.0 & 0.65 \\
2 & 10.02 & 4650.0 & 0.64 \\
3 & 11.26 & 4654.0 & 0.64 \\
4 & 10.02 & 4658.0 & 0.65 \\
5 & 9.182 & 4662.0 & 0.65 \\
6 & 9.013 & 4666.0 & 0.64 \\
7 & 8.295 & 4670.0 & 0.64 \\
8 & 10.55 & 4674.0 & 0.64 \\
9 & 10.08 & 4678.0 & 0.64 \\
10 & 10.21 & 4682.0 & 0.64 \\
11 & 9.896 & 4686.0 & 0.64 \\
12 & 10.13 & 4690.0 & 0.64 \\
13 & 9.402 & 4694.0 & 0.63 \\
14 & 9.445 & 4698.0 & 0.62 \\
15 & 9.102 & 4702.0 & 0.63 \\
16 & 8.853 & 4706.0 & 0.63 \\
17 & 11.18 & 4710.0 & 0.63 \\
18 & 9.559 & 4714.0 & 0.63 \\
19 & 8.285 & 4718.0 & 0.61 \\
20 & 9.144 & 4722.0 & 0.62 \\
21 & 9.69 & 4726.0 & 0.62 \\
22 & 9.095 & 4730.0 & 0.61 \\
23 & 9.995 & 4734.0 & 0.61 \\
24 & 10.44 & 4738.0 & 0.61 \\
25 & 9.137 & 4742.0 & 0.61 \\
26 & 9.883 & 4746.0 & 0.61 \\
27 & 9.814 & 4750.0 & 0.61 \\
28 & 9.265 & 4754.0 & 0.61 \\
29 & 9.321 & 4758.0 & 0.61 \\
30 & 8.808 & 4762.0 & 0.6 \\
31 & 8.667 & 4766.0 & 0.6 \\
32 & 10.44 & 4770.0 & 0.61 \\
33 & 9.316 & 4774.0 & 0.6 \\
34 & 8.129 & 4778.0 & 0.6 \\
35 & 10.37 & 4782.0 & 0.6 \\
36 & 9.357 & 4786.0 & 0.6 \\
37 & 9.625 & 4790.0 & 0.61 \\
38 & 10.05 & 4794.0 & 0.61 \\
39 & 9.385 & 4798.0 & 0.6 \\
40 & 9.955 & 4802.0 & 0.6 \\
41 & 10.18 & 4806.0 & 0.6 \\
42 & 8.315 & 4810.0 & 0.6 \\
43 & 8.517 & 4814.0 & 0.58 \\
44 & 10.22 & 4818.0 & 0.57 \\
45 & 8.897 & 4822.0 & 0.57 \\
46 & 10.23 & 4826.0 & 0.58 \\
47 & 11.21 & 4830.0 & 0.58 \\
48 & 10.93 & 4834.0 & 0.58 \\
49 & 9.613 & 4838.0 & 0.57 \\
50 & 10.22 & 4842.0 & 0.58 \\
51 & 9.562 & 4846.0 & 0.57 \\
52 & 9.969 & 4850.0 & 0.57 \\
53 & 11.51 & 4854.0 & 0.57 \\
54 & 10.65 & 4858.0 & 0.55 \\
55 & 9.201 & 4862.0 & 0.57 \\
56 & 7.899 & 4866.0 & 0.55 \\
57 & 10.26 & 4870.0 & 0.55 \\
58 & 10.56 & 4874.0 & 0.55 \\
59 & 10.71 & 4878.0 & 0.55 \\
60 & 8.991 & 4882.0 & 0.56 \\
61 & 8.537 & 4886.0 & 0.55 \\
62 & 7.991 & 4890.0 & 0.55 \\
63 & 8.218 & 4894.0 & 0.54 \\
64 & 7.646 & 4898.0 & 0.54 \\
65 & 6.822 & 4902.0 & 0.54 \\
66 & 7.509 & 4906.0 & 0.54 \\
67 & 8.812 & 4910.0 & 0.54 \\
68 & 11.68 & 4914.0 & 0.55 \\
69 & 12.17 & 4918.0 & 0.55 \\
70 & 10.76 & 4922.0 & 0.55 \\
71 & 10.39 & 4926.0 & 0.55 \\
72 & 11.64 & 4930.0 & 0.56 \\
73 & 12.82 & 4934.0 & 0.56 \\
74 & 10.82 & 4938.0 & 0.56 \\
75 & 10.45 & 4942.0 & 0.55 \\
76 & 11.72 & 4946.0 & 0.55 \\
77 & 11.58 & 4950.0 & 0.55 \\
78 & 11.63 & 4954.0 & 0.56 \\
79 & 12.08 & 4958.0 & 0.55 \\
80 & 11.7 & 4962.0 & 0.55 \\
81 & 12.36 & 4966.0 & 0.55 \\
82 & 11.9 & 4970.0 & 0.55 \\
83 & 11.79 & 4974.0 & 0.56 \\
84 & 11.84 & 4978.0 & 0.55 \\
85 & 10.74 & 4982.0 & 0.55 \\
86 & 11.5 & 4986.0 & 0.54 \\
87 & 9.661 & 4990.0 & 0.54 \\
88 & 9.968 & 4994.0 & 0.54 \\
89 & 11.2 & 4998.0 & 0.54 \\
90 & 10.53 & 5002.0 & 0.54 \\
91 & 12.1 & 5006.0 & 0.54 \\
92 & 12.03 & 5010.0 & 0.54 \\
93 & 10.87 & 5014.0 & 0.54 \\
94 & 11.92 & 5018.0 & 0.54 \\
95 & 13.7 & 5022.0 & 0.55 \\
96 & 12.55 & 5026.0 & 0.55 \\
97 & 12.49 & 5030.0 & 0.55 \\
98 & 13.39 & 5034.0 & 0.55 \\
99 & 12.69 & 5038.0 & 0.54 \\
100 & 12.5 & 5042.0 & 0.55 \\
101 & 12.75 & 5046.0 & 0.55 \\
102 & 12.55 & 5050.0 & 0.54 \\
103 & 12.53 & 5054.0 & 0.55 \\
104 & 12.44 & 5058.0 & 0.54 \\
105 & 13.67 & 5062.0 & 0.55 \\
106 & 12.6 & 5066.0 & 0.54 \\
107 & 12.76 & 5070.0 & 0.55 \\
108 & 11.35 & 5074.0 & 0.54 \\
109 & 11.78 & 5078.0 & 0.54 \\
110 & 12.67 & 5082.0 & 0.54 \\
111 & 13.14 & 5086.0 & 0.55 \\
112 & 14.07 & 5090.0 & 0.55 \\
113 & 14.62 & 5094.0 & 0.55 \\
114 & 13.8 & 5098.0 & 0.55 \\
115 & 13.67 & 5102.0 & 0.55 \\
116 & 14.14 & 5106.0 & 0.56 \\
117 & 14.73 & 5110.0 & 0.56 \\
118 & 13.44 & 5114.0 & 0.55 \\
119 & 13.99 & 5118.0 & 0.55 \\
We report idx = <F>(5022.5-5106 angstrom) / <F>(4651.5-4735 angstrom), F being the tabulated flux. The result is 1.34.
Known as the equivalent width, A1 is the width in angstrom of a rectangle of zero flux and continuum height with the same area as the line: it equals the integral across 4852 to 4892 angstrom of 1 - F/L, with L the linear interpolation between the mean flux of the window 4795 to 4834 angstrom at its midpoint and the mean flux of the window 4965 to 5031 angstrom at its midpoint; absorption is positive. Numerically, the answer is 2.60 angstrom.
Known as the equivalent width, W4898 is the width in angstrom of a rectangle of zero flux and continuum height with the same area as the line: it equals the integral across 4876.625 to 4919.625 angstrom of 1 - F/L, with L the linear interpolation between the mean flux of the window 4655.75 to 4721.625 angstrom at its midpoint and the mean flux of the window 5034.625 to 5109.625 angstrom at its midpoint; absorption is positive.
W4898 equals 9.4 angstrom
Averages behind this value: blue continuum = 9.57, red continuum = 13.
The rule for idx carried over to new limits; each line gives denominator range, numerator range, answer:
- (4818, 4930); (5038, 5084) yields 1.29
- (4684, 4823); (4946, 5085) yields 1.26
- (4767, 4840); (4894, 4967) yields 1.09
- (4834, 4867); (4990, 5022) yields 1.13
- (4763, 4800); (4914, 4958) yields 1.21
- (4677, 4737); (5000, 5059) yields 1.28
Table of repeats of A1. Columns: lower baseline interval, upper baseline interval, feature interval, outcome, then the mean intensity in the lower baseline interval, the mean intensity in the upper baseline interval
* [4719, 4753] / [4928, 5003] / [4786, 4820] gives 2.0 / 9.6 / 11.4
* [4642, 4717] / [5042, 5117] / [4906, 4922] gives 1.8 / 9.8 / 13.1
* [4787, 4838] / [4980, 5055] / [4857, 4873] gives 1.3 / 9.78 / 11.9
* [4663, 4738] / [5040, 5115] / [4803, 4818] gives 1.9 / 9.57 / 13.1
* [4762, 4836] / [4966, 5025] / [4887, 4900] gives 3.1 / 9.63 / 11.5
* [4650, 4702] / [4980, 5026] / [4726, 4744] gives 0.7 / 9.77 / 11.3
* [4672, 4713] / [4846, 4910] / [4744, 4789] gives 0.8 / 9.88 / 9.1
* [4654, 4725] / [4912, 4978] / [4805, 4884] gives 6.8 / 9.6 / 11.6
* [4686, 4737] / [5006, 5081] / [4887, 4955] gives 7.7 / 9.52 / 12.5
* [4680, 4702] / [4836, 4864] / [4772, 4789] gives 1.1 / 9.75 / 10.1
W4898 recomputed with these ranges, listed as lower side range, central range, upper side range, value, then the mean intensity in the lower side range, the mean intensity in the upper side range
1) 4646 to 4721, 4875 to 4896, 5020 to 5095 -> 4.5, 9.71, 12.8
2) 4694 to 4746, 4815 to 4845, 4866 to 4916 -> -3.2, 9.51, 8.93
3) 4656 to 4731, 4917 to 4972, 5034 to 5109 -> 1.3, 9.54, 13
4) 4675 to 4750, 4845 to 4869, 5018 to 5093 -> 2.5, 9.66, 12.8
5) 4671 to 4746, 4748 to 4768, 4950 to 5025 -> 1.6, 9.66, 11.5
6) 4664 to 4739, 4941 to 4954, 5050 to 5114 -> 0.6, 9.59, 13.2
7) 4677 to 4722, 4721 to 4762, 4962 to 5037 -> 1.5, 9.62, 11.7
